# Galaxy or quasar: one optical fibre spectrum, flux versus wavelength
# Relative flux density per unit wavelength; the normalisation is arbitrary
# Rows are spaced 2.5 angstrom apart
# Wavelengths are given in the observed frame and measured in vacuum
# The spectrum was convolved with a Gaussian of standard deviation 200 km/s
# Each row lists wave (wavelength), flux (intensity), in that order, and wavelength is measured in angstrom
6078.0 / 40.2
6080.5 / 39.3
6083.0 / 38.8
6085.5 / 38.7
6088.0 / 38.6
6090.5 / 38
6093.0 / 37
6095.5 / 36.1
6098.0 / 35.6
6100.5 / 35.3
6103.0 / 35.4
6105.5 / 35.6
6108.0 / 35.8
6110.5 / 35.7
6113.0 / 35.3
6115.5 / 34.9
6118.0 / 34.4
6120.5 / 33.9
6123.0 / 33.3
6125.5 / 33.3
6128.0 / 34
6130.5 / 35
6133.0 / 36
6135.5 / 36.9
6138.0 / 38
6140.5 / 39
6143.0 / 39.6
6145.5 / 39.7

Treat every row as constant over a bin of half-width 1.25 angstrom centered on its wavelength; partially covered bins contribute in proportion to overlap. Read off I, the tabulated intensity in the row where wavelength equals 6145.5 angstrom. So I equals 39.7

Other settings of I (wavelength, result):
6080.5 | 39.3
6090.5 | 38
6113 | 35.3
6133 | 36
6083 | 38.8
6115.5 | 34.9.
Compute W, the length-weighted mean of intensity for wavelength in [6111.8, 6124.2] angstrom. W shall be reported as 34.4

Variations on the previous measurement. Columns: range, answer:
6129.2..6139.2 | 36.5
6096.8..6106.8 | 35.5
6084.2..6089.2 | 38.7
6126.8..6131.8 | 34.5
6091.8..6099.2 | 36.2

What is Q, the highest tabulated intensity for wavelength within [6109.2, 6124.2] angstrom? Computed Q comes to 35.7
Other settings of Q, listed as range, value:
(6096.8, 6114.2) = 35.8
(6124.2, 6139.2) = 38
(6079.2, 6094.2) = 39.3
